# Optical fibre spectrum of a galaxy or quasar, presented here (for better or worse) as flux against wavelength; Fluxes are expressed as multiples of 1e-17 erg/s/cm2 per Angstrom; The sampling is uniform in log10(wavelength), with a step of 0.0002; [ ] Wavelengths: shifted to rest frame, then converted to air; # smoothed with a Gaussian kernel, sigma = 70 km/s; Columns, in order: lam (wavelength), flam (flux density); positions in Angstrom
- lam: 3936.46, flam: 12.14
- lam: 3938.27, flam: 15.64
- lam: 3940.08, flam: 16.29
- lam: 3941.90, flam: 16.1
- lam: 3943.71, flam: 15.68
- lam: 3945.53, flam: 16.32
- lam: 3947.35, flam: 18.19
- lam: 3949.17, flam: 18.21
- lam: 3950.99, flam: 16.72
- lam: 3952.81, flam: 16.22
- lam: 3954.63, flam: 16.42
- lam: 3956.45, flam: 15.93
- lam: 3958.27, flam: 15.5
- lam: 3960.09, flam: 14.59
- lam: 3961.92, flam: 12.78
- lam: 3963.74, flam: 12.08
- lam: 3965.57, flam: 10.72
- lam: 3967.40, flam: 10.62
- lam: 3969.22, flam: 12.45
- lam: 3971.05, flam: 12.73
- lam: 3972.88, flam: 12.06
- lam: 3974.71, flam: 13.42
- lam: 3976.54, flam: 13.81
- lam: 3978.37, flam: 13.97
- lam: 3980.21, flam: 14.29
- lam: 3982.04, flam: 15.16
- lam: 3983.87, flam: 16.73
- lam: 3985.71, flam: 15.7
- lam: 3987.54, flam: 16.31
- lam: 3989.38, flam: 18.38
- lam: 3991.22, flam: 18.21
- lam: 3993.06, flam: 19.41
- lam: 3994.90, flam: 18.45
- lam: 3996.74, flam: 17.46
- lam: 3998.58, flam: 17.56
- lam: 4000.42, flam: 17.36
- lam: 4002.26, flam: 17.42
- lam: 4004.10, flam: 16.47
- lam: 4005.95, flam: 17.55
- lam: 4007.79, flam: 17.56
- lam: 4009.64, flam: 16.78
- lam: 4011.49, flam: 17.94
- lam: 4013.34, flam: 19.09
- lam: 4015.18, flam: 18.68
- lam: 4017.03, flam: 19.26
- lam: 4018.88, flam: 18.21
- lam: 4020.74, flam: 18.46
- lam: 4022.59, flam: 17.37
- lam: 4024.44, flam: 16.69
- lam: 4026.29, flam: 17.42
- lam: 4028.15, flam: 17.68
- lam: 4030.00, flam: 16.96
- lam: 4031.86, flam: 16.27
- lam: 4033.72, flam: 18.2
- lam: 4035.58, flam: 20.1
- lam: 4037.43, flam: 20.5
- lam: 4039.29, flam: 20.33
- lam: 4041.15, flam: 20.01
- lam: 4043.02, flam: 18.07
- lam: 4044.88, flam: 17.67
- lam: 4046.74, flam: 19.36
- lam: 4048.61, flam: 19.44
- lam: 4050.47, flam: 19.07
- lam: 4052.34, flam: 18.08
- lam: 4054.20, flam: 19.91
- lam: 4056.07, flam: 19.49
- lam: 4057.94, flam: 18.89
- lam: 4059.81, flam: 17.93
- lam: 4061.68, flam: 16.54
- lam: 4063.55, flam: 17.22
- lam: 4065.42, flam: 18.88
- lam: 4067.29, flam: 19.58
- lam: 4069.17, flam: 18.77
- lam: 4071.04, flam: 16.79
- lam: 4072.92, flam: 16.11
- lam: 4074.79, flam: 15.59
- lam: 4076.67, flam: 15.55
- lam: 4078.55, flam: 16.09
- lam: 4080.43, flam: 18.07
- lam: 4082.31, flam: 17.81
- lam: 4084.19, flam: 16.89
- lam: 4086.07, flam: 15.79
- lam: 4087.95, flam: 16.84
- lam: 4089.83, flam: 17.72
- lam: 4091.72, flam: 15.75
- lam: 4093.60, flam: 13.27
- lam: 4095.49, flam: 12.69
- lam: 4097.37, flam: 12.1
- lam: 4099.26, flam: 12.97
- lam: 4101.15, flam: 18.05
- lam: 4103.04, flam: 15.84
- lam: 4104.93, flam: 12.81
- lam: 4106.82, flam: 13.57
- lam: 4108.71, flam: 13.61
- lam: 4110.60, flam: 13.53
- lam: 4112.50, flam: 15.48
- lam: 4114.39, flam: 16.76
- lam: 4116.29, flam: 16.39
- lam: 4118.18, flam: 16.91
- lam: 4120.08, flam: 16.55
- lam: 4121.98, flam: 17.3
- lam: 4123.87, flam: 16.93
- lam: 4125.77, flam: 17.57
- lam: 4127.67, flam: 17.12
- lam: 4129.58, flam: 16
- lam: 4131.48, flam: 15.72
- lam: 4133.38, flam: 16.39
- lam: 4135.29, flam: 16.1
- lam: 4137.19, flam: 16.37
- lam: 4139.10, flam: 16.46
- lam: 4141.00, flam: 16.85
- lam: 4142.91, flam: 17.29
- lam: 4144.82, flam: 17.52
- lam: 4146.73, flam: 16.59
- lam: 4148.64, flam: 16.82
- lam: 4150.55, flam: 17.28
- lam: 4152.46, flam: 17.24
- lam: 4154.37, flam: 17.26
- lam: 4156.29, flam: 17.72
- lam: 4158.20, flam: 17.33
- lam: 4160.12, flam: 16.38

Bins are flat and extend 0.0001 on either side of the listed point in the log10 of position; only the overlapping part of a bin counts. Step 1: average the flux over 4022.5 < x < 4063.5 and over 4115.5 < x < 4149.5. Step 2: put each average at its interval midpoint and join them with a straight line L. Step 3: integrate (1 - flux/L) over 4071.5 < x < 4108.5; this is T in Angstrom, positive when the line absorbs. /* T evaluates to 4.48 Angstrom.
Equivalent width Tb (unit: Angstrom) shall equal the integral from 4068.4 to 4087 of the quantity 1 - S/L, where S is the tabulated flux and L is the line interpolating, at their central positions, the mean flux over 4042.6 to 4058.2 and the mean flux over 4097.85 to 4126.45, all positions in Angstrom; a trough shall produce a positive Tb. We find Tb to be 0.7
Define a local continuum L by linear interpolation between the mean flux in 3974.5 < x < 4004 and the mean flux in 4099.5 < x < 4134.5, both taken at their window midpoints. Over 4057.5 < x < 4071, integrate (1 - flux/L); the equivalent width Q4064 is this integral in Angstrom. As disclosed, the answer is -1.7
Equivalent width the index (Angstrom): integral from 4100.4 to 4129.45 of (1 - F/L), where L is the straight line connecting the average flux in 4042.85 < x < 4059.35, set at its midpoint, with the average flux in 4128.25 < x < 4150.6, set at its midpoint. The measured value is 2.2 Angstrom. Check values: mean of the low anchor 18.9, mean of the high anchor 16.6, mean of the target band 15.9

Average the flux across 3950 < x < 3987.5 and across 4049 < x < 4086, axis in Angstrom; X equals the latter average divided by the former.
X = 1.25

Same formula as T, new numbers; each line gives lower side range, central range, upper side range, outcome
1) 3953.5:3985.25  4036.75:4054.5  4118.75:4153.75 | -4.8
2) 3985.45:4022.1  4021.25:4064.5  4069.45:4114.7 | -4.2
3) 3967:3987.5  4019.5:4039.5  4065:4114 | -4.5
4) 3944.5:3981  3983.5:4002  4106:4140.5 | -3.7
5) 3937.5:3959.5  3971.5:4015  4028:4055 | 2.5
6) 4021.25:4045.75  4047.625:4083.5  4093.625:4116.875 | -2.9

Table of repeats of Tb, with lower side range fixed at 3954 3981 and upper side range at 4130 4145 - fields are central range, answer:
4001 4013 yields -2.77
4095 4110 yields 1.79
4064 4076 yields -1.80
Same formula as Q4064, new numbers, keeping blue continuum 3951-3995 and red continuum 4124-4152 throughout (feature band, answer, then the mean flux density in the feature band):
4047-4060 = -2.73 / 19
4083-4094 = -0.05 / 16.2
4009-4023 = -2.72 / 18.3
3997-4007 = -1.42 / 17.3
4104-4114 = 1.48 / 14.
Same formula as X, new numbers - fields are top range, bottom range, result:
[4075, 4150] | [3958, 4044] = 0.96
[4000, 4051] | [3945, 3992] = 1.22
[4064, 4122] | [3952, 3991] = 1.11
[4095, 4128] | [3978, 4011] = 0.90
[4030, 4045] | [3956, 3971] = 1.45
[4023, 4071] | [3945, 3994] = 1.23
